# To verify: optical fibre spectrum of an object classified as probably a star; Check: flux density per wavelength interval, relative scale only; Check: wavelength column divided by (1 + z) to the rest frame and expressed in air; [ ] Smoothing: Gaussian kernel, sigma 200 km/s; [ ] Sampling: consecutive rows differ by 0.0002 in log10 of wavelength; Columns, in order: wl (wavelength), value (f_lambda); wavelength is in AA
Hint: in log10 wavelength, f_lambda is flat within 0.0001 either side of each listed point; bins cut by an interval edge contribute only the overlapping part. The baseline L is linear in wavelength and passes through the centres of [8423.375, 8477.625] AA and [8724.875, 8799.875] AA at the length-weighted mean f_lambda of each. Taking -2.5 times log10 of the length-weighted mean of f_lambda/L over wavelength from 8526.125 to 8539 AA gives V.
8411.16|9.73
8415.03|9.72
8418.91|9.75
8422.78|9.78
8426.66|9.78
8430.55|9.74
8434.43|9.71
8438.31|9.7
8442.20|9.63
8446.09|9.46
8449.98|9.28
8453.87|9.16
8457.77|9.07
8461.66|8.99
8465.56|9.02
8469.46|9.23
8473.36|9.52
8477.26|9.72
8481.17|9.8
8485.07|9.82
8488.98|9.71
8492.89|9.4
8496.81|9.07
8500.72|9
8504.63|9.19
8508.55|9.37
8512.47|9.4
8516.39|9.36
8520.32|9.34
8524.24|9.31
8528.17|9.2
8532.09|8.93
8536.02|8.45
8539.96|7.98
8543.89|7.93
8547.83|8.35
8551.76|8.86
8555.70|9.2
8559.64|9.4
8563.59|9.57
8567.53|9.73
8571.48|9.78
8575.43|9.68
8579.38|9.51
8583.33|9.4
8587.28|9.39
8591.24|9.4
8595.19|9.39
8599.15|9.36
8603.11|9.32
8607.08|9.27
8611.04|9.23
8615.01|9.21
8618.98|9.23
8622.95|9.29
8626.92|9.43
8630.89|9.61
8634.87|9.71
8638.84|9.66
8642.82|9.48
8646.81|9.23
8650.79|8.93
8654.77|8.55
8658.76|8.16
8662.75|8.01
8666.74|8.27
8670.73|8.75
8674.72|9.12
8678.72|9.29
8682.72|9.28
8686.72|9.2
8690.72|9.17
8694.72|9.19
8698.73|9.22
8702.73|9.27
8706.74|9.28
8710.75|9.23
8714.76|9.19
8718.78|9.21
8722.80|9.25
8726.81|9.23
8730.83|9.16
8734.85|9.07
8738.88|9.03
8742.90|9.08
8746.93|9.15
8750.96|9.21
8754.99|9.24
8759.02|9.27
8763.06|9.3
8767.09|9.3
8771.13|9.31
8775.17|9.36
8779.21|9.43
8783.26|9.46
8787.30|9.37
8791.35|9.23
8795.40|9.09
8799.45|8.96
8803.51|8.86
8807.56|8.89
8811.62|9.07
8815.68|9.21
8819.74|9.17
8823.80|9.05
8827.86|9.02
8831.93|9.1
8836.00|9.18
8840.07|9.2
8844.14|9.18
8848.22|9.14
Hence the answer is 0.07 mag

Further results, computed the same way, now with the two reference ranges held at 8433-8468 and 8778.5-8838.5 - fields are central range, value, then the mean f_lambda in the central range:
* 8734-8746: 0.01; 9.06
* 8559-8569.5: -0.04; 9.59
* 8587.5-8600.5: -0.02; 9.39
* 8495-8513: 0.01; 9.19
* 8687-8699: 0.00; 9.19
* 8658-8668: 0.14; 8.13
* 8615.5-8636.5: -0.02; 9.43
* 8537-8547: 0.16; 8.04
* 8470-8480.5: -0.03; 9.59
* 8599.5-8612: -0.01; 9.29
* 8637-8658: 0.01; 9.1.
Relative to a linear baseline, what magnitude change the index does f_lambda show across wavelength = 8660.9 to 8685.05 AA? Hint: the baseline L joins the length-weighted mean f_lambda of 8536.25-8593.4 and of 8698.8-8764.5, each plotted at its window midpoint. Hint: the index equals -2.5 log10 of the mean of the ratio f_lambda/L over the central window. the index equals 0.05 mag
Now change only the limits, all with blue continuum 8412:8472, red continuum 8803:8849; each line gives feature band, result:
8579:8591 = -0.01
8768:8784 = -0.03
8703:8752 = 0.00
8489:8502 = 0.02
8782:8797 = -0.02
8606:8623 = 0.01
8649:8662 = 0.09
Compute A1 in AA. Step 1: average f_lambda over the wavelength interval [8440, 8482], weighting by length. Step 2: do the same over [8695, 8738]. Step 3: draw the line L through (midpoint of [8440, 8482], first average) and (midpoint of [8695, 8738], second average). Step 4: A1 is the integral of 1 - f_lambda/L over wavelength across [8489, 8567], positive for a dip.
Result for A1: 2.2 AA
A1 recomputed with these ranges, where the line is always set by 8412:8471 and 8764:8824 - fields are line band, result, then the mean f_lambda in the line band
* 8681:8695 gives 0.1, 9.21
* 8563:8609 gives -0.6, 9.48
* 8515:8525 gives 0.1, 9.34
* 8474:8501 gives -0.3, 9.53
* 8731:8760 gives 0.3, 9.15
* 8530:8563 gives 2.5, 8.68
